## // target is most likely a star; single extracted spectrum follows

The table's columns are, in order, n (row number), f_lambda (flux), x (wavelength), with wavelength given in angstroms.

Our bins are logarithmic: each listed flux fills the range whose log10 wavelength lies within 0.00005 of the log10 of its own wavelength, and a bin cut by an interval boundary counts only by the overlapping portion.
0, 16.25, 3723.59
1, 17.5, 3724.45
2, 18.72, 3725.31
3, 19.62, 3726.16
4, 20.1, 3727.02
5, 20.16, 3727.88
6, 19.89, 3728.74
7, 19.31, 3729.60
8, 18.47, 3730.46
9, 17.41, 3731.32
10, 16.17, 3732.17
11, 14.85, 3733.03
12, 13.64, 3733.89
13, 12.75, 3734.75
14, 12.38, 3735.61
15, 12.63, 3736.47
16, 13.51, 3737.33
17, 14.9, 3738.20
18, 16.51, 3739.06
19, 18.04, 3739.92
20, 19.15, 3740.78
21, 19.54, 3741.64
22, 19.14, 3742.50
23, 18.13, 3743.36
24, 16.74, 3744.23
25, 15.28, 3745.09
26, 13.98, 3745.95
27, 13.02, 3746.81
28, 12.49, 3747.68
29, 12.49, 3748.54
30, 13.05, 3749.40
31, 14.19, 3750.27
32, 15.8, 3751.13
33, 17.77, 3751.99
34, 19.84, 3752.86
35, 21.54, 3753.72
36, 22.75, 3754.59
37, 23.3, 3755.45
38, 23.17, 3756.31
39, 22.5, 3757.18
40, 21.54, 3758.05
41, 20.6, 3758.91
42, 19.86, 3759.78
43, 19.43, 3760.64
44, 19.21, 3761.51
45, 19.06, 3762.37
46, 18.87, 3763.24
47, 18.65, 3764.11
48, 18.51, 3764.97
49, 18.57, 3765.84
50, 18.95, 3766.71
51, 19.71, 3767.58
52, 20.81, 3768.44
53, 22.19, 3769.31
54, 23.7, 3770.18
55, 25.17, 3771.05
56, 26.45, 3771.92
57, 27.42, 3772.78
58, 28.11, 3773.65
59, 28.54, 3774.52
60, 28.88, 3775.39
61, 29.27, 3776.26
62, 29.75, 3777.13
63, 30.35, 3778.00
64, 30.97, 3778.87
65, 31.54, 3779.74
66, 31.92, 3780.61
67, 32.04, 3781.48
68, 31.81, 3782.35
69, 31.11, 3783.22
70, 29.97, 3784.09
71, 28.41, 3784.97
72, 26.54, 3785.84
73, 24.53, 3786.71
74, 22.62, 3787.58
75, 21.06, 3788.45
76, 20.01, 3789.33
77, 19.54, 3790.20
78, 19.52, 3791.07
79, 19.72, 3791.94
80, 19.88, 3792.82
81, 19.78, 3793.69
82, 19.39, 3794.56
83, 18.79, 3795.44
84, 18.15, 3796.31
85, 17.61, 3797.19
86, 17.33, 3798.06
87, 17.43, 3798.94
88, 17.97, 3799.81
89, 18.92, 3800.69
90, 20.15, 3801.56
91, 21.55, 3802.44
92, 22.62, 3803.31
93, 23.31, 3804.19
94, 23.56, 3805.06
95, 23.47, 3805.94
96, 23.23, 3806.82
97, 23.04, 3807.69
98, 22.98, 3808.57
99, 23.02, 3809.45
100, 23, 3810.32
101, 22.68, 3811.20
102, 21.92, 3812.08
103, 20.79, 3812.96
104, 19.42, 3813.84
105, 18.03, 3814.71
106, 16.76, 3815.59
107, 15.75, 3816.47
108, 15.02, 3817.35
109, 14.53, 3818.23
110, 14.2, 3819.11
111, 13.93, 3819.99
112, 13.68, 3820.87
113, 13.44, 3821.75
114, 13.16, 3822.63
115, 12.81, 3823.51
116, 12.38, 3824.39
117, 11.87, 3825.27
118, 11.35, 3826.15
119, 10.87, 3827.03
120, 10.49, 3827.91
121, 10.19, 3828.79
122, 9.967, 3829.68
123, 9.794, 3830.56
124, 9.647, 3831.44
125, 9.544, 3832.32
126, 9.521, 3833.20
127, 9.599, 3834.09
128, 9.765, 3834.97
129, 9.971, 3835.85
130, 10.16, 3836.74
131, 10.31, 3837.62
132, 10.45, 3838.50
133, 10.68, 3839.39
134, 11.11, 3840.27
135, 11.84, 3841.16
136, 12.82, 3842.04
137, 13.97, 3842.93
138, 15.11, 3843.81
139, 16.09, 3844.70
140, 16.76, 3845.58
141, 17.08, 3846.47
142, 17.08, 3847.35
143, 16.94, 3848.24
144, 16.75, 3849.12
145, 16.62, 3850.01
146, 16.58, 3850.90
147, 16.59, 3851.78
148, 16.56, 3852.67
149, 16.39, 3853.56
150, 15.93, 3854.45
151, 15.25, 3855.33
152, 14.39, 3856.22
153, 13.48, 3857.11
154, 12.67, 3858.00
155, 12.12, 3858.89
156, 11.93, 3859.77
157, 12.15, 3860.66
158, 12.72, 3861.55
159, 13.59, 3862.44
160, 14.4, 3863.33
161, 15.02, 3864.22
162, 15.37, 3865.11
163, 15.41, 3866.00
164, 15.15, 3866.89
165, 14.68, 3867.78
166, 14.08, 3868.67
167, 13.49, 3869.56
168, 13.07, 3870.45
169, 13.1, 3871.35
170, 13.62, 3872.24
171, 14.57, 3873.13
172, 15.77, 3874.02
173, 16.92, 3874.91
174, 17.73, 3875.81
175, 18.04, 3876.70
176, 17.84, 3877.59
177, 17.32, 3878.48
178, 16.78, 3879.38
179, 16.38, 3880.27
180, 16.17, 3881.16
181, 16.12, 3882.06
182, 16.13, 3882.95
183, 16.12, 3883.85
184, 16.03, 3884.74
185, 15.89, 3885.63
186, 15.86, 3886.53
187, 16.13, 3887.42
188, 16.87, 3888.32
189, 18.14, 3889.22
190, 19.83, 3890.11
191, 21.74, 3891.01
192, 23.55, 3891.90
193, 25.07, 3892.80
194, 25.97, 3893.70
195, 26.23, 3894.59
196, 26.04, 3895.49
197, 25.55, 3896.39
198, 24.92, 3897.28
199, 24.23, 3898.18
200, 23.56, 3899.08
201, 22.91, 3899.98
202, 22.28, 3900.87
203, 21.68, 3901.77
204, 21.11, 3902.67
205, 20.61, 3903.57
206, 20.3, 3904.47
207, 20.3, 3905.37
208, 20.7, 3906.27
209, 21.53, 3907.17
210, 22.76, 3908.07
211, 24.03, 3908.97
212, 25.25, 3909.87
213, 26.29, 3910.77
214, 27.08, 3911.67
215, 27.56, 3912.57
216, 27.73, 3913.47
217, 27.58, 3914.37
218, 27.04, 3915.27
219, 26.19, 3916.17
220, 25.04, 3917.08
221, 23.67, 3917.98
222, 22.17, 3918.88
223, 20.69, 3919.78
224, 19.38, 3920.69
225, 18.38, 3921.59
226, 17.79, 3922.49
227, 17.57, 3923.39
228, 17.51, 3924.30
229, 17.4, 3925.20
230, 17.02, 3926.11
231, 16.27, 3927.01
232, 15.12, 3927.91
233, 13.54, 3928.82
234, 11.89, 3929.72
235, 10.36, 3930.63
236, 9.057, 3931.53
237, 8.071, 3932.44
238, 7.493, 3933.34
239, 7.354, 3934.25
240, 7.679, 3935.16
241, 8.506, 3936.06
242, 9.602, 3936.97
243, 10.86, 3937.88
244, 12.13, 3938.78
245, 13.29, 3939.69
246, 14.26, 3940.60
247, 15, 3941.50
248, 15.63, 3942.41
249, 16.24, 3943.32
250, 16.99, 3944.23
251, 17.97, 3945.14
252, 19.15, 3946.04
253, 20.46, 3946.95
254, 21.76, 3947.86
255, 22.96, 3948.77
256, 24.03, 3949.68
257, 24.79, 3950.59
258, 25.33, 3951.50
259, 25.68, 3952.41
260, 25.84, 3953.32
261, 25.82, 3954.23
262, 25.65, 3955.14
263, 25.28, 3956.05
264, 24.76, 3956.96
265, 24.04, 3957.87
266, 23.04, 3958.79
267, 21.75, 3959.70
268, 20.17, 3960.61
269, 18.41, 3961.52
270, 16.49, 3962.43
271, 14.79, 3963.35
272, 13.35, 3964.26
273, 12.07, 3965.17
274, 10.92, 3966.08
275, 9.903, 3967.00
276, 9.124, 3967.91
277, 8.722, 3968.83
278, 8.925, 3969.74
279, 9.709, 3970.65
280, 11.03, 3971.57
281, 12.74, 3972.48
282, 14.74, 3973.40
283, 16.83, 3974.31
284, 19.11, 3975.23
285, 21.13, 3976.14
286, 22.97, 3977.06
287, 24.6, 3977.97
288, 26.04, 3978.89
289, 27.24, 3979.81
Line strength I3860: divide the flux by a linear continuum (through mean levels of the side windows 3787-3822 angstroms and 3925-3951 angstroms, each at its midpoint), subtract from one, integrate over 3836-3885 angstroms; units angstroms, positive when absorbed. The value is 7.4 angstroms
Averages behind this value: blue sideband 19.5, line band 14.8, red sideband 14.6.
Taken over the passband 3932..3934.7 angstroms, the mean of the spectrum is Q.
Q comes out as 7.64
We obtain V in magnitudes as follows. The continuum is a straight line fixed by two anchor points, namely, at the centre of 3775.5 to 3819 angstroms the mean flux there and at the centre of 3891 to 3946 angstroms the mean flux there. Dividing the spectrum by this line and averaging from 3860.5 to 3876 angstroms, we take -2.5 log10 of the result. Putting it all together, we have 0.38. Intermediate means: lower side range 22.6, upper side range 19.2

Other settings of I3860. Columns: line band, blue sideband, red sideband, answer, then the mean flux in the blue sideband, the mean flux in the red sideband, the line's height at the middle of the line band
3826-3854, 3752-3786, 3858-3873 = 6.0 angstroms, 24.5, 13.7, 16.6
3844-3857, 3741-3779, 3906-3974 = 2.1 angstroms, 20.8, 18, 19.4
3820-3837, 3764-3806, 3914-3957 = 8.5 angstroms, 23.6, 18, 22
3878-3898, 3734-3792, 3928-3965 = -1.4 angstroms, 21.3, 17.2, 18.5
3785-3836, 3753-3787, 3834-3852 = 4.2 angstroms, 24.7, 13.7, 18.6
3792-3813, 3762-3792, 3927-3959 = 2.6 angstroms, 25.1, 17.1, 23.8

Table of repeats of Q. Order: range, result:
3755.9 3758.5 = 22.3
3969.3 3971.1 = 9.34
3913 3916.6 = 27.2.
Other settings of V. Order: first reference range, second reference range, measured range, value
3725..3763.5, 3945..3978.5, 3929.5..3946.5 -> 0.461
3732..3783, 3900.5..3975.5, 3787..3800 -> 0.044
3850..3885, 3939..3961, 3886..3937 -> -0.100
